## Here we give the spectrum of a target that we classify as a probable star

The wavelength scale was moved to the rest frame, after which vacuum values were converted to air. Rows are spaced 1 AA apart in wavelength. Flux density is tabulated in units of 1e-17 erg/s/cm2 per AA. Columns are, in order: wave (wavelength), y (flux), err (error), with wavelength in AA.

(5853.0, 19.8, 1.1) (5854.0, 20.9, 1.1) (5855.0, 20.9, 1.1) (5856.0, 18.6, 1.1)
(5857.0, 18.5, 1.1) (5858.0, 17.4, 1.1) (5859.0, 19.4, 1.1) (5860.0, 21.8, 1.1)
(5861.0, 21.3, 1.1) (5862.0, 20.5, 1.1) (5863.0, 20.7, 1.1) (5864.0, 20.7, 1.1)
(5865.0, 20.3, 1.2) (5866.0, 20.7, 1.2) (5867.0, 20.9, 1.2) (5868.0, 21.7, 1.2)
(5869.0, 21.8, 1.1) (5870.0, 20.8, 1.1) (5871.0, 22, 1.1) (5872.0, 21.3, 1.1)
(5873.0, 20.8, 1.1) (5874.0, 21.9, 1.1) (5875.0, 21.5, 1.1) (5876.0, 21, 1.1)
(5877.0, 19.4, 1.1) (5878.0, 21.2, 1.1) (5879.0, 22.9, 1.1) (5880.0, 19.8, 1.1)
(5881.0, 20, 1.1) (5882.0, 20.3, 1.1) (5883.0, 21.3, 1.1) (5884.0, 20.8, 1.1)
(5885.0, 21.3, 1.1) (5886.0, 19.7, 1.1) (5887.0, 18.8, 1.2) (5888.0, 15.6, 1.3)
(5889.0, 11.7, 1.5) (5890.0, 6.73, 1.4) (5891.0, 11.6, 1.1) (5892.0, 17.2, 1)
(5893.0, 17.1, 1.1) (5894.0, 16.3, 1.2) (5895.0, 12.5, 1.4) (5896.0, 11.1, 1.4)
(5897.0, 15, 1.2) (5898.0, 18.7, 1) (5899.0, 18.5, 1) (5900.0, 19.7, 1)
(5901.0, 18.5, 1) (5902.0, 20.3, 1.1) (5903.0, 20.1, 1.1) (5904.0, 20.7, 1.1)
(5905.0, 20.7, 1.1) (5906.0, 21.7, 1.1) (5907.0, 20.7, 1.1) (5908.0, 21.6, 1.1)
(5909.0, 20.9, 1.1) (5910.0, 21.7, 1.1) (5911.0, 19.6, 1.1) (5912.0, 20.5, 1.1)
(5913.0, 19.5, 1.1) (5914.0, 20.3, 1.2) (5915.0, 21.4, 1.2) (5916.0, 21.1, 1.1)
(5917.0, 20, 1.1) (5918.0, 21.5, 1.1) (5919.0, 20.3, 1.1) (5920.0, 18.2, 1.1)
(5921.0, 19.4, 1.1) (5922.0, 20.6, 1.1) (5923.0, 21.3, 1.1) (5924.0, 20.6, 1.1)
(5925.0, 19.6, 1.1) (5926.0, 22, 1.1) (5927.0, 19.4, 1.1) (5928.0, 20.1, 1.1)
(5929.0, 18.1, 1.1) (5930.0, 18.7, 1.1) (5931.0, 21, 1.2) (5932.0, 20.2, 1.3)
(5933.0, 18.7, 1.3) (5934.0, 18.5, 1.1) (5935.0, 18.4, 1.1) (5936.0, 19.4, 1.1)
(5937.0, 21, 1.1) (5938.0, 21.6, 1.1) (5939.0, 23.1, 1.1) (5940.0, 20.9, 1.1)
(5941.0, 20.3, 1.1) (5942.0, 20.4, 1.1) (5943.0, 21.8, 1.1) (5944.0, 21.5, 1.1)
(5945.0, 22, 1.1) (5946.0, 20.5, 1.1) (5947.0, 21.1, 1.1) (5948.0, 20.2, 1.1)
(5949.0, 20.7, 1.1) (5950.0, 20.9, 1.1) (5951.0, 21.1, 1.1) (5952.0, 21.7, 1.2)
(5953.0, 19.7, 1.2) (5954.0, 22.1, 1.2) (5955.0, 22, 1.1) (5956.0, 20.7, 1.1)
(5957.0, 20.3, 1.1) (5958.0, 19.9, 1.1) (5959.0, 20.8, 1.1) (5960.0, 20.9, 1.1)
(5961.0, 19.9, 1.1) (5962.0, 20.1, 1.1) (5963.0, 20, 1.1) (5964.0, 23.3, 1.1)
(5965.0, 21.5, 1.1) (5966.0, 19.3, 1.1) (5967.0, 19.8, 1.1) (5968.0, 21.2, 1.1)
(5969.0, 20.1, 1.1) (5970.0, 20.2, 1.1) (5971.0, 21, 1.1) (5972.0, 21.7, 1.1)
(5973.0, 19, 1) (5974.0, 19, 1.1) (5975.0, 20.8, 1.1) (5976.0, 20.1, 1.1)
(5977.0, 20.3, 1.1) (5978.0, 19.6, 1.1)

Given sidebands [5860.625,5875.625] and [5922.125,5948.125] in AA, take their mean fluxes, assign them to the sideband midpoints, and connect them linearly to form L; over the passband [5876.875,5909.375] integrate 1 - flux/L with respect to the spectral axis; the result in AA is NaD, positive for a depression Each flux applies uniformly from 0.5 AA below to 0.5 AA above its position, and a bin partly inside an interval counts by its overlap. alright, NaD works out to 4.1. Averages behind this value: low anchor 21.1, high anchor 20.4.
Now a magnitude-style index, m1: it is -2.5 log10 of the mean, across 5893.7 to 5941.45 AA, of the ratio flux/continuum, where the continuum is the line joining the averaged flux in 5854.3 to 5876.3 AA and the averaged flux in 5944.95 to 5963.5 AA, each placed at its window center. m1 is 0.055 mag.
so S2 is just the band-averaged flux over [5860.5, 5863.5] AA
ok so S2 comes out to 20.8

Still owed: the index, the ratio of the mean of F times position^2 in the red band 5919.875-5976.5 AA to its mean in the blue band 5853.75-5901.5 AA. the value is 1.11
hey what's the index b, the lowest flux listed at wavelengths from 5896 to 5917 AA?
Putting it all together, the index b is 11.1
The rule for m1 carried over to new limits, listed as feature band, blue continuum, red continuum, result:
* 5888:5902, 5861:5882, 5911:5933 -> 0.330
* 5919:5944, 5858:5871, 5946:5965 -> 0.036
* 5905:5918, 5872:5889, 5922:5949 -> -0.025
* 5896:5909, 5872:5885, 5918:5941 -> 0.062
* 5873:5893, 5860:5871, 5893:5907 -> 0.057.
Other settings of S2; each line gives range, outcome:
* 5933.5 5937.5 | 19.3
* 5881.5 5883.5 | 20.8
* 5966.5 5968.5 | 20.5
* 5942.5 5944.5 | 21.6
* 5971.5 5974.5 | 19.9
